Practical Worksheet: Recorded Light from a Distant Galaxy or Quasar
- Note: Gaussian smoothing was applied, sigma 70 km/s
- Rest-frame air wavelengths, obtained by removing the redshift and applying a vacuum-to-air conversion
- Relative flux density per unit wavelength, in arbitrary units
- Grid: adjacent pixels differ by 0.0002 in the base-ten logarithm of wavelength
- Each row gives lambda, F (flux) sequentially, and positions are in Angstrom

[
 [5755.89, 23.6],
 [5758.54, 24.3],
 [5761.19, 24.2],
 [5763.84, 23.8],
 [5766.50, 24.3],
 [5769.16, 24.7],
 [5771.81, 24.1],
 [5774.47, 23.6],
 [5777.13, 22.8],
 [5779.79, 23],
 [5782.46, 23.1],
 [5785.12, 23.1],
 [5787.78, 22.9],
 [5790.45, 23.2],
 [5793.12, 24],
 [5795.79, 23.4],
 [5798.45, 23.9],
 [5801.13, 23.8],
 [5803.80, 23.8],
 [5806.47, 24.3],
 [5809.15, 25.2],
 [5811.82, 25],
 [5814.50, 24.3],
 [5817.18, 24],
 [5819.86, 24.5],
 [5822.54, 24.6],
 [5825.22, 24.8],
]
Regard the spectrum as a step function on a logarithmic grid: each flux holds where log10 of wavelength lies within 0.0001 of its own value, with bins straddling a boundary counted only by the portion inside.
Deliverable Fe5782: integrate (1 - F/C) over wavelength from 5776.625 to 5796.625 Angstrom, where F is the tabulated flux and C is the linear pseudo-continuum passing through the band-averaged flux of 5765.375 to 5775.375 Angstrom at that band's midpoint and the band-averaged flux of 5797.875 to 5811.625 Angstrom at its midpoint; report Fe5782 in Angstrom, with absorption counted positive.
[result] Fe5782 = 0.86 Angstrom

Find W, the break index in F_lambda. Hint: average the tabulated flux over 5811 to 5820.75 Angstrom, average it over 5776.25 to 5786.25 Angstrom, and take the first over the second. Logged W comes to 1.06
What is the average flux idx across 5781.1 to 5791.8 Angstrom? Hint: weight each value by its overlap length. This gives 23.1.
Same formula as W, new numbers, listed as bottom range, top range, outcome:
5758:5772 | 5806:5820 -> 1.01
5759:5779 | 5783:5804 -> 0.98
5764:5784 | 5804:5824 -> 1.04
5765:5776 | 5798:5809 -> 1.00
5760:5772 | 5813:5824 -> 1.01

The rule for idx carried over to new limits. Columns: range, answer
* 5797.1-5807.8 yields 24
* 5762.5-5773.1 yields 24.2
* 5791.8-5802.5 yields 23.8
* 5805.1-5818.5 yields 24.6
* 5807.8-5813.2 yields 25.1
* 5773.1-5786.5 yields 23.1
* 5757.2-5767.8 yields 24.2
